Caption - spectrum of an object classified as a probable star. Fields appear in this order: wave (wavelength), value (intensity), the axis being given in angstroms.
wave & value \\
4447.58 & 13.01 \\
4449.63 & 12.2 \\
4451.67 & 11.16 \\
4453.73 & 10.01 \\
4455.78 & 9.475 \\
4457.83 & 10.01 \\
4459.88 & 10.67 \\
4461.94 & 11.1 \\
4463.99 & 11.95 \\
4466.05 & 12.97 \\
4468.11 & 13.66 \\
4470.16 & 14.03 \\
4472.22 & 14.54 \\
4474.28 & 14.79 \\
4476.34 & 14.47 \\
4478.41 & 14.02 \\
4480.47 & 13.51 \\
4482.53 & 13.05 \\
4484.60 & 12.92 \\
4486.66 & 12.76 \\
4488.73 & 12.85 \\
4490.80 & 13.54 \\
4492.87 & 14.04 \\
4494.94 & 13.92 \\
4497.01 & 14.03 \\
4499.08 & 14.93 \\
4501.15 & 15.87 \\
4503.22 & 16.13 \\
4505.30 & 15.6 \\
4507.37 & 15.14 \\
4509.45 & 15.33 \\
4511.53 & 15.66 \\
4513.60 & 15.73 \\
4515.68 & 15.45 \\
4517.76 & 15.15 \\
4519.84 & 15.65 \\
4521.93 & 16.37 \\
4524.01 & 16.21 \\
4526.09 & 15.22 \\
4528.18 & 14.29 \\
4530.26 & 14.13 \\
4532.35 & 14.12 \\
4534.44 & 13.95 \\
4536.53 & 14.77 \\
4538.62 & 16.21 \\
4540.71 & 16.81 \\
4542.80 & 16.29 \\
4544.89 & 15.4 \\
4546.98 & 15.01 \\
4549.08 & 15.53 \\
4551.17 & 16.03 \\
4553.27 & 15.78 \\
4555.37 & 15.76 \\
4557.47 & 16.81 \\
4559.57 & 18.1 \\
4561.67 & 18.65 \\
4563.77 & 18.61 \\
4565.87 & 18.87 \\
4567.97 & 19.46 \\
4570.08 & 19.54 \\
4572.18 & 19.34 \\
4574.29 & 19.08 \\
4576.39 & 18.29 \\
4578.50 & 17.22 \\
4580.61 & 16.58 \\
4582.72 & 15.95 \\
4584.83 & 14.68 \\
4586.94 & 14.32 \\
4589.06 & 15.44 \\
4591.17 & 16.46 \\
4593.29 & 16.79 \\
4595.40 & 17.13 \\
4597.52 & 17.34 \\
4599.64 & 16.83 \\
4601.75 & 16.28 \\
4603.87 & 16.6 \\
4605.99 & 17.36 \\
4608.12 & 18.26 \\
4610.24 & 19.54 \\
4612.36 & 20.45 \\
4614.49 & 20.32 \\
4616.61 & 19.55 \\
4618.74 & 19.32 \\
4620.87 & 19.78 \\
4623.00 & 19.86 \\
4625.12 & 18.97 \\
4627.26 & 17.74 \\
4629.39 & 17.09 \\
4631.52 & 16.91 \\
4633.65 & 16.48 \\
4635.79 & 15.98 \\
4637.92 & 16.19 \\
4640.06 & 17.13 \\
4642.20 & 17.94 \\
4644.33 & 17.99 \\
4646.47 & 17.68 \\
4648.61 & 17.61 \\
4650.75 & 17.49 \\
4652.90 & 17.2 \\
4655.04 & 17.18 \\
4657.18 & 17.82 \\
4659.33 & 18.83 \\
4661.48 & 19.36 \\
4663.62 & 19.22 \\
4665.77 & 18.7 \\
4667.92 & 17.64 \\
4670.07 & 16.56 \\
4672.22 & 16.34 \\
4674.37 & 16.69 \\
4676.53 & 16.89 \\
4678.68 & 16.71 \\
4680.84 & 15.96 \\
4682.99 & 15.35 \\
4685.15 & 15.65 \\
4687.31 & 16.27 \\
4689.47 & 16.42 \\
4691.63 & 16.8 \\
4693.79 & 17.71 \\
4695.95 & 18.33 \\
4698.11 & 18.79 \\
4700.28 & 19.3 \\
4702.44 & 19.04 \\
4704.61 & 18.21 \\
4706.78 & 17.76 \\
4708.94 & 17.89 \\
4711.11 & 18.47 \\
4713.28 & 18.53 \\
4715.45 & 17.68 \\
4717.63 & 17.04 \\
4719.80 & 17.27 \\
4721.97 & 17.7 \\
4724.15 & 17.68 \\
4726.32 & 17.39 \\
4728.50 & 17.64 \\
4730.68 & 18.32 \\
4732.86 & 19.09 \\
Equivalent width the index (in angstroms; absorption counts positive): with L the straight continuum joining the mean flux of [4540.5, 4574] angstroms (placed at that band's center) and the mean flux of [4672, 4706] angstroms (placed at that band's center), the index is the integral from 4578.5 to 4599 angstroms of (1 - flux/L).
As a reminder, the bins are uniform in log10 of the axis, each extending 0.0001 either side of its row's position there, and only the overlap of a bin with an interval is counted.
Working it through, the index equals 1.3 angstroms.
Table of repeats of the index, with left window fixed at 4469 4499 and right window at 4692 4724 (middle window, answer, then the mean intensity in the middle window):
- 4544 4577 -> -4.9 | 17.5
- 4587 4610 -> -1.2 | 16.8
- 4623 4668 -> -2.3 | 17.7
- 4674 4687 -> 1.0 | 16.2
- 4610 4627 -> -3.4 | 19.6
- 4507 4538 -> -1.4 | 15.2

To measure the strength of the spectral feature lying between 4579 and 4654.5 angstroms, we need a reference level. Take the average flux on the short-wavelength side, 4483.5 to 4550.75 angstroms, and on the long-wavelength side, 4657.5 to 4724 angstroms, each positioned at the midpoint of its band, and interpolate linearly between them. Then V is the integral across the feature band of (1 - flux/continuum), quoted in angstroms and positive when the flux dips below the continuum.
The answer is -4.5 angstroms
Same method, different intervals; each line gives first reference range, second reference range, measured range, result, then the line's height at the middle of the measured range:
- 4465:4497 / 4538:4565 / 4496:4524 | -1.19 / 14.9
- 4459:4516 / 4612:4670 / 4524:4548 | 0.24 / 15.3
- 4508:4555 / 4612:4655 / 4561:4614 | -2.37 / 16.8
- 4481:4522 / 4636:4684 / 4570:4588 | -1.27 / 16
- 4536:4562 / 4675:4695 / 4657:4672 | -1.67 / 16.4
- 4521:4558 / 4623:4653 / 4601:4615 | -1.29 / 16.8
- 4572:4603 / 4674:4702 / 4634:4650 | -0.28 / 16.9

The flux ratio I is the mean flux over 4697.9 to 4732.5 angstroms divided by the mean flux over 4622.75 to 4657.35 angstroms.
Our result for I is 1.0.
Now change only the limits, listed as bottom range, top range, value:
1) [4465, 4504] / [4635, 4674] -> 1.26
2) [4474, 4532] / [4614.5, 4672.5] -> 1.22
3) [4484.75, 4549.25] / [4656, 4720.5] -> 1.17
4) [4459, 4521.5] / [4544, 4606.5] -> 1.20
